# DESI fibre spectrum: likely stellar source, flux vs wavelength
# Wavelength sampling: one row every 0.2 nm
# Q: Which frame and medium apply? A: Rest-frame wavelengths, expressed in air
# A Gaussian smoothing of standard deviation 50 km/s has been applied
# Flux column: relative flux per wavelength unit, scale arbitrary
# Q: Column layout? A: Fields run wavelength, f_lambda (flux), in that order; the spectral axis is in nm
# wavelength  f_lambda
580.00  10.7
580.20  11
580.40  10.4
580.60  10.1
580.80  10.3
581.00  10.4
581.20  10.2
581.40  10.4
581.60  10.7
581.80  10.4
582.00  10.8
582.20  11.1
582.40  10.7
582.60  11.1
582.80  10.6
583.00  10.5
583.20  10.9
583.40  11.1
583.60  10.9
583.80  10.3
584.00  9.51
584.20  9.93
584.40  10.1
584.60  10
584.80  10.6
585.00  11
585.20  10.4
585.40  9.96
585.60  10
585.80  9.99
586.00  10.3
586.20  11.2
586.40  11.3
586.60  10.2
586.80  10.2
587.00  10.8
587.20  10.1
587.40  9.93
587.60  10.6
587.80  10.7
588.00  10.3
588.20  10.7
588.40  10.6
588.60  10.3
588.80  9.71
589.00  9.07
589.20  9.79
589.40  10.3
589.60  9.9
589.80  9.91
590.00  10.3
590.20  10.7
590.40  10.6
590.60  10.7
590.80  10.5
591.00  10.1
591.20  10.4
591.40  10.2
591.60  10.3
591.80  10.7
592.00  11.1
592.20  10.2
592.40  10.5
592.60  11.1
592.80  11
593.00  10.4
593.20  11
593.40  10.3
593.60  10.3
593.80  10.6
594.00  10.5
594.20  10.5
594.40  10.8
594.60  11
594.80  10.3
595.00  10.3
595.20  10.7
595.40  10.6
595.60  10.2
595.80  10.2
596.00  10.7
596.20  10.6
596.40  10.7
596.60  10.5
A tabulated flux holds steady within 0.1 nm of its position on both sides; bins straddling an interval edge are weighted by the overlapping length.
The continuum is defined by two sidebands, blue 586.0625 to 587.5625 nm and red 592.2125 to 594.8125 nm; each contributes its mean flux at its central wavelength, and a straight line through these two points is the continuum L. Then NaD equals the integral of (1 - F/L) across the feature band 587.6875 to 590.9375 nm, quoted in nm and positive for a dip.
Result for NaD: 0.097 nm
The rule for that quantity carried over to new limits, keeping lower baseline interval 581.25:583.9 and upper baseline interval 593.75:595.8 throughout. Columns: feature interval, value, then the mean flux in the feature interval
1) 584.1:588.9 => 0.130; 10.4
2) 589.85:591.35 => 0.022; 10.4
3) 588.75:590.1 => 0.096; 9.86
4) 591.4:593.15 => -0.012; 10.6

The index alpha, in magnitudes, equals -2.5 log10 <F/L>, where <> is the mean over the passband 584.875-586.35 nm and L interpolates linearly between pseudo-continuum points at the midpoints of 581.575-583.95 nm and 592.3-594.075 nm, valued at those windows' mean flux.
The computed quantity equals 0.03 mag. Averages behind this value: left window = 10.7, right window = 10.6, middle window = 10.4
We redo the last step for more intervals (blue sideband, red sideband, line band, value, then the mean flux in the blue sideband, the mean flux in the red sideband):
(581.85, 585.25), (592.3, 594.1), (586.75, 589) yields 0.03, 10.6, 10.6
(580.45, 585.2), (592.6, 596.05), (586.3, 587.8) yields 0.01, 10.5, 10.6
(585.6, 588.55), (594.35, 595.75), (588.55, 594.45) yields 0.01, 10.5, 10.5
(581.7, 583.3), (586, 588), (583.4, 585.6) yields 0.04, 10.8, 10.5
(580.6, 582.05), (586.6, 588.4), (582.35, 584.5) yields -0.01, 10.4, 10.4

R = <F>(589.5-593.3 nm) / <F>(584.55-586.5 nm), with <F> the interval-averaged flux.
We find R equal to 1.00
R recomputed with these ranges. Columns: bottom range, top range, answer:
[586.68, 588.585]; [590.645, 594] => 1.01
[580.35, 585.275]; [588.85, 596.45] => 0.99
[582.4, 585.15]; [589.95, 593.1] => 1.00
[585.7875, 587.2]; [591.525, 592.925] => 1.01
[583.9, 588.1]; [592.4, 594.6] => 1.03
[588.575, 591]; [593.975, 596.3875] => 1.04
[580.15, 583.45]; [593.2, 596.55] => 0.99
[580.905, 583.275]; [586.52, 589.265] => 0.96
